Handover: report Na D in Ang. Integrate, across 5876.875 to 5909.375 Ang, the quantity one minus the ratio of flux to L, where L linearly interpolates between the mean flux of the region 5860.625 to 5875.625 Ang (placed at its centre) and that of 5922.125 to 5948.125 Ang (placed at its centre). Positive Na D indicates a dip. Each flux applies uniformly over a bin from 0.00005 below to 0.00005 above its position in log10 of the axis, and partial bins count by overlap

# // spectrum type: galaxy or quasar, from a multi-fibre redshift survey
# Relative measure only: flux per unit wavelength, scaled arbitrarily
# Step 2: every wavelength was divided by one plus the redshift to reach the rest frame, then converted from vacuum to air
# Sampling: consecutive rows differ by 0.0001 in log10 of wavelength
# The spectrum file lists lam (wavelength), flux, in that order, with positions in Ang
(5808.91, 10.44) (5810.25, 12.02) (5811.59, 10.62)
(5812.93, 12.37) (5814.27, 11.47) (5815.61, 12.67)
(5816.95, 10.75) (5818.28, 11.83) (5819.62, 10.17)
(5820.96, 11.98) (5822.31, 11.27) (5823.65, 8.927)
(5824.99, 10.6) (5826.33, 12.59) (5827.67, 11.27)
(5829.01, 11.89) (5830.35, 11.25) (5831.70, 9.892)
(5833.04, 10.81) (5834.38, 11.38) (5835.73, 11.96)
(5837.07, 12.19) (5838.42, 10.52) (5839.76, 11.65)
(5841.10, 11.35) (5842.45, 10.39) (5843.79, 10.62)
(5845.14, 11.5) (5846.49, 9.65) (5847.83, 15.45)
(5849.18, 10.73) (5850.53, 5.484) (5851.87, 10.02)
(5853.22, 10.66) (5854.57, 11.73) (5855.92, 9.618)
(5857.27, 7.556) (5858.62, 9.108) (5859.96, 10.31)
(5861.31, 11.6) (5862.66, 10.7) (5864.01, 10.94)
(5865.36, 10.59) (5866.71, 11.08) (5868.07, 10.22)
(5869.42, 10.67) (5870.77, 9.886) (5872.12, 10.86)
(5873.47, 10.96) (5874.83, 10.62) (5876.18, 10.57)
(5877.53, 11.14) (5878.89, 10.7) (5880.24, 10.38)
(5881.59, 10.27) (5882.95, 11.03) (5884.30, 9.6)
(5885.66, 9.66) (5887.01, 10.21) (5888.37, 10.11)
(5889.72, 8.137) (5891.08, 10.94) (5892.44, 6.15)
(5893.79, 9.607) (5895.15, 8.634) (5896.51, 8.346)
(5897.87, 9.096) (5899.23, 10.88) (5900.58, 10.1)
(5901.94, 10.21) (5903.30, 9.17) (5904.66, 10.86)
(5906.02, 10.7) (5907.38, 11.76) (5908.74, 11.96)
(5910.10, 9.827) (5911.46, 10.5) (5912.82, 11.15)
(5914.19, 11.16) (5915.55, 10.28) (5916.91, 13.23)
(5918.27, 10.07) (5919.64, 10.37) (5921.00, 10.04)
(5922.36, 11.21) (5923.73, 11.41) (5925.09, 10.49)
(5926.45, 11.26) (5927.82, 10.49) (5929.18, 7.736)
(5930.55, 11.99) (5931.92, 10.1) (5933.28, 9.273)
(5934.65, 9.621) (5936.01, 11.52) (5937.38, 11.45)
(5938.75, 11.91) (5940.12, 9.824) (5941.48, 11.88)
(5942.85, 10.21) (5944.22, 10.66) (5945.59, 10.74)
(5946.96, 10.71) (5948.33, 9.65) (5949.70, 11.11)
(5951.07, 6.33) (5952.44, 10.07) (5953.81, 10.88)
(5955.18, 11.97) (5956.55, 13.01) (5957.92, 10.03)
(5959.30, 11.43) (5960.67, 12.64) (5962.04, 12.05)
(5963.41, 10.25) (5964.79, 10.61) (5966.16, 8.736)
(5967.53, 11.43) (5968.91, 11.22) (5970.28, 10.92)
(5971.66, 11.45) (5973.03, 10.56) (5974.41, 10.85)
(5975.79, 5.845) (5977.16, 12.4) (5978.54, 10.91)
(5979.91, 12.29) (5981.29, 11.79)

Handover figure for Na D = 2.2 Ang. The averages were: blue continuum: 10.7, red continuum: 10.6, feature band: 9.98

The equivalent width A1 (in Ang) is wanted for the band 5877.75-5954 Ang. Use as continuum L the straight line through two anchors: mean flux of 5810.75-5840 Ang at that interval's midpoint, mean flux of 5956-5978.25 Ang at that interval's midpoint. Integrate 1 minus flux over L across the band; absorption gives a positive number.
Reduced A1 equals 4.9 Ang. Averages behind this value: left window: 11.3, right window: 10.8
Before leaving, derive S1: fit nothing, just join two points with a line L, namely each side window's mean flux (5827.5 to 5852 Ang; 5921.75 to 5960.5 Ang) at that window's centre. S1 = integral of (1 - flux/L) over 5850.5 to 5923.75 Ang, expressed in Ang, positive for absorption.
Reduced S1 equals 3.8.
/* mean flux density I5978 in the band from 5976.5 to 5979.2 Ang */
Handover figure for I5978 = 11.6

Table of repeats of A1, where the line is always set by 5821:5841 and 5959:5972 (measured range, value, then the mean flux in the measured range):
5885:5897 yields 2.19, 9.1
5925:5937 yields 0.86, 10.3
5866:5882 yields 0.76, 10.6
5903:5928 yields 0.53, 10.9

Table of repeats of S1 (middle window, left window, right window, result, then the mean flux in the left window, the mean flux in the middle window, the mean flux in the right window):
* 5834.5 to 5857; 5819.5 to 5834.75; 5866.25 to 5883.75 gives 0.2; 11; 10.8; 10.6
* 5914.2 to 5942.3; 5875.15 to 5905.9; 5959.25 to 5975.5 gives -1.0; 9.84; 10.7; 10.9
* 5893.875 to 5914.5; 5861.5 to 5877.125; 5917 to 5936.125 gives 0.6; 10.7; 10.3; 10.5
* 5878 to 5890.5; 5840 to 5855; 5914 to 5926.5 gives 0.9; 10.7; 10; 10.9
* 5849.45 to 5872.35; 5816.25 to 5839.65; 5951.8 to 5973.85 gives 2.2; 11.2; 10.1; 11.1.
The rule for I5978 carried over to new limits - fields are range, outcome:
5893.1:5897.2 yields 8.85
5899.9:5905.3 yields 10.1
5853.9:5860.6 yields 9.67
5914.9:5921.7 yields 10.8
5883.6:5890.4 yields 9.56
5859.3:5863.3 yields 10.9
